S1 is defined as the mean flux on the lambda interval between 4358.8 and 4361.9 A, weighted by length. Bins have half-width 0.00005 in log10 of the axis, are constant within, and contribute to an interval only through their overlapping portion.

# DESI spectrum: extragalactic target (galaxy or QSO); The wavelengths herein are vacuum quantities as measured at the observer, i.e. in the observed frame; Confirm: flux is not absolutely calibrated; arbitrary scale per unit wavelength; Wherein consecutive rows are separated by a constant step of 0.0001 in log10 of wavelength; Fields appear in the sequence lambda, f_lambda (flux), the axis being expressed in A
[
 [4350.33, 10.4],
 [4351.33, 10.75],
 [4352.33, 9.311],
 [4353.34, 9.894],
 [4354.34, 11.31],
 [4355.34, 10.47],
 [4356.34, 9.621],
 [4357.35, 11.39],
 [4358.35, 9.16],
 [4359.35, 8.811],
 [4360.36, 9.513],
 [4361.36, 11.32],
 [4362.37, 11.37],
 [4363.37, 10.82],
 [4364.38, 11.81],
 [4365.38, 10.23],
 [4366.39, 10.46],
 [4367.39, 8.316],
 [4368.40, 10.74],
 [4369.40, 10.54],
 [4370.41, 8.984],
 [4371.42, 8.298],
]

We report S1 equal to 9.87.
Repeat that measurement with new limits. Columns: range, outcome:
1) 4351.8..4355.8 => 10.2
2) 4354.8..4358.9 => 10.2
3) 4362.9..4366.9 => 10.8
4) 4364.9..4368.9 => 9.93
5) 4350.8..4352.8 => 10.1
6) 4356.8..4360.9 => 9.73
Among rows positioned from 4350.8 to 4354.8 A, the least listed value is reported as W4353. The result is 9.311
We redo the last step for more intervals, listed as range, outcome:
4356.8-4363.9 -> 8.811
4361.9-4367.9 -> 8.316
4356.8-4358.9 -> 9.16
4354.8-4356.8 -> 9.621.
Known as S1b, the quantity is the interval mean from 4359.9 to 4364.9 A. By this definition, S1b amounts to 11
